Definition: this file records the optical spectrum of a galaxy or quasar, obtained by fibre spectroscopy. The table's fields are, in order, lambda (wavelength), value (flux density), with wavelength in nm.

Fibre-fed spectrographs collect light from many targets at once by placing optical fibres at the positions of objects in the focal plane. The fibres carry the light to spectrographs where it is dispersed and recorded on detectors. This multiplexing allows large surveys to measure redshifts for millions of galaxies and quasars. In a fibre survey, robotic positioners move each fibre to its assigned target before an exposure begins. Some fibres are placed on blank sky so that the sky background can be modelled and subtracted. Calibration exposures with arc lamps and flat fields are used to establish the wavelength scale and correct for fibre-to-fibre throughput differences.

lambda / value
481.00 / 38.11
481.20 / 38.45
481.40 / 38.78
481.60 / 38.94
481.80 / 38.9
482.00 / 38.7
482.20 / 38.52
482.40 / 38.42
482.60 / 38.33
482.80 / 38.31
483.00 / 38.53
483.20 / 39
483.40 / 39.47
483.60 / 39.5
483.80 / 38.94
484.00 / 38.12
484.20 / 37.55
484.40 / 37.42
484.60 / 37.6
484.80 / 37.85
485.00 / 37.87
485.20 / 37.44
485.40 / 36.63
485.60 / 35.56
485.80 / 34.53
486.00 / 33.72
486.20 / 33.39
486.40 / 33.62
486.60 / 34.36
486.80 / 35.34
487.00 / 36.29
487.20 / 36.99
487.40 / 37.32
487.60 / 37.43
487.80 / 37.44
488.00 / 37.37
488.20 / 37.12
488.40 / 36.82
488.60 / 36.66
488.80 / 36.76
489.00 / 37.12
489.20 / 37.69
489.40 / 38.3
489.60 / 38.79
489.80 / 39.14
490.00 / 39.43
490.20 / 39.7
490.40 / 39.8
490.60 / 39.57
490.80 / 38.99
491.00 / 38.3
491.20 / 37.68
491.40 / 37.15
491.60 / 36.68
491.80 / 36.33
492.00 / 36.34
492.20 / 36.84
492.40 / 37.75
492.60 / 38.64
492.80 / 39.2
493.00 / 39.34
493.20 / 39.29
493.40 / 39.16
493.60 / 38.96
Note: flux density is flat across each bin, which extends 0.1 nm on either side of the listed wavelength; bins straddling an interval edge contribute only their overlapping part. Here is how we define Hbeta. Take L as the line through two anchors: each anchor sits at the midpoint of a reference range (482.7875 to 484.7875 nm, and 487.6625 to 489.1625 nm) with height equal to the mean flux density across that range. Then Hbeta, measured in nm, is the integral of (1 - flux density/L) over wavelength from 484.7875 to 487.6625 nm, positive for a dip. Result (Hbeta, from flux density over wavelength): 0.15 nm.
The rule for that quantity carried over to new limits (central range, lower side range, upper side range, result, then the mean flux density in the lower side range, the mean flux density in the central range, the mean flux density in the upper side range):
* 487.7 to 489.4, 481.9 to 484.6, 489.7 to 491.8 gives 0.059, 38.5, 37.2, 38.5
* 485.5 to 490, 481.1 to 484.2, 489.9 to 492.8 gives 0.216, 38.7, 36.5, 38.1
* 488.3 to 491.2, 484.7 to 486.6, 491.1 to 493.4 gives -0.108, 35.6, 38.3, 37.8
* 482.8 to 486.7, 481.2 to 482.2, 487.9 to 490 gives 0.140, 38.8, 36.9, 37.7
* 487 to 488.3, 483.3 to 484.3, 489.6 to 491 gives 0.062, 38.7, 37.2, 39.3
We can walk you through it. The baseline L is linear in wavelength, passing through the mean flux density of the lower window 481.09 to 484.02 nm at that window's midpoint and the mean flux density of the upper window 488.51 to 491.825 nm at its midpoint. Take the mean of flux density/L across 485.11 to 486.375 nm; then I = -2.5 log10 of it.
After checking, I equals 0.10 mag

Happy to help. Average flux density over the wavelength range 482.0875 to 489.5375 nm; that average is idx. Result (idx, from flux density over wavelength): 37.1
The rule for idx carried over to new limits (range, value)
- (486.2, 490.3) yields 37.1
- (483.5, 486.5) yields 36.6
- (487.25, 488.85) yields 37.1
